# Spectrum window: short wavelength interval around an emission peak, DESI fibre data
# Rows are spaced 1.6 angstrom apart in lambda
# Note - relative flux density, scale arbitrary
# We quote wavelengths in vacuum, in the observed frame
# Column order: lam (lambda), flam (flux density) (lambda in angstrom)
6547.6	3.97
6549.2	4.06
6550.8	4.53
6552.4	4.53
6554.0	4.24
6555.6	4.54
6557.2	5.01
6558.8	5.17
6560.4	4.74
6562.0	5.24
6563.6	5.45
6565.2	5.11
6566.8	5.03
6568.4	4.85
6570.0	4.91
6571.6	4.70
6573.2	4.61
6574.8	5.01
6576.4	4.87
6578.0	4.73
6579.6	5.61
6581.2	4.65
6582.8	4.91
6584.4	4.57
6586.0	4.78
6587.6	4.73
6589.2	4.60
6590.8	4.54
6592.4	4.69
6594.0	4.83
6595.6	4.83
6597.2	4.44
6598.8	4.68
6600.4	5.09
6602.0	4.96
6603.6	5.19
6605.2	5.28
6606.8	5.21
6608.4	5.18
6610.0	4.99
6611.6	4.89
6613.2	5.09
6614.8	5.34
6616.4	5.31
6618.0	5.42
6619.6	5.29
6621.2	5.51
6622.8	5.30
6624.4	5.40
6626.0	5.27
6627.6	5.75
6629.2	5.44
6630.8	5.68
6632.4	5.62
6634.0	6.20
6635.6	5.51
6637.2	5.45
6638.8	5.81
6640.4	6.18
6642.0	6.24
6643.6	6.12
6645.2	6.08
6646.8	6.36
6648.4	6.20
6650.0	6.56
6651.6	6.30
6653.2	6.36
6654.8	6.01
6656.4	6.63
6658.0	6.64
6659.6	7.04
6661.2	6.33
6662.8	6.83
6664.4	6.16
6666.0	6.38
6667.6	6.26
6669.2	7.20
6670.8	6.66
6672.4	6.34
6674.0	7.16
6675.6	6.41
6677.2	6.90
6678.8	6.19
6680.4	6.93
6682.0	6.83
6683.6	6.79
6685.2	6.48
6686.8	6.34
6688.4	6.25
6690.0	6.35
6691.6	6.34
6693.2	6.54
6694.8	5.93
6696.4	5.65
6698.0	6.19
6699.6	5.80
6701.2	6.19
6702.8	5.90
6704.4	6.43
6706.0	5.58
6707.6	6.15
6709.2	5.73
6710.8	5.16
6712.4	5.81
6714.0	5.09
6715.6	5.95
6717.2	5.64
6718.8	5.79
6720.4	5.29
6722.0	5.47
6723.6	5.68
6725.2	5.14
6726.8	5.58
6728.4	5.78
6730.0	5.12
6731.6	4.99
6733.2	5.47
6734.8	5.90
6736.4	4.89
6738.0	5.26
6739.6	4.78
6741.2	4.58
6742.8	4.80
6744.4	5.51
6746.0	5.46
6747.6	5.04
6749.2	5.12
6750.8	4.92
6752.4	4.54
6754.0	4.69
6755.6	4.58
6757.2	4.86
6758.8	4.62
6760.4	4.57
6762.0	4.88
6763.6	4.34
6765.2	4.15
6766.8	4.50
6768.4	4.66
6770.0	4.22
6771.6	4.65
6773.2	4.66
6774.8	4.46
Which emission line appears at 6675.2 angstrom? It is Mg II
